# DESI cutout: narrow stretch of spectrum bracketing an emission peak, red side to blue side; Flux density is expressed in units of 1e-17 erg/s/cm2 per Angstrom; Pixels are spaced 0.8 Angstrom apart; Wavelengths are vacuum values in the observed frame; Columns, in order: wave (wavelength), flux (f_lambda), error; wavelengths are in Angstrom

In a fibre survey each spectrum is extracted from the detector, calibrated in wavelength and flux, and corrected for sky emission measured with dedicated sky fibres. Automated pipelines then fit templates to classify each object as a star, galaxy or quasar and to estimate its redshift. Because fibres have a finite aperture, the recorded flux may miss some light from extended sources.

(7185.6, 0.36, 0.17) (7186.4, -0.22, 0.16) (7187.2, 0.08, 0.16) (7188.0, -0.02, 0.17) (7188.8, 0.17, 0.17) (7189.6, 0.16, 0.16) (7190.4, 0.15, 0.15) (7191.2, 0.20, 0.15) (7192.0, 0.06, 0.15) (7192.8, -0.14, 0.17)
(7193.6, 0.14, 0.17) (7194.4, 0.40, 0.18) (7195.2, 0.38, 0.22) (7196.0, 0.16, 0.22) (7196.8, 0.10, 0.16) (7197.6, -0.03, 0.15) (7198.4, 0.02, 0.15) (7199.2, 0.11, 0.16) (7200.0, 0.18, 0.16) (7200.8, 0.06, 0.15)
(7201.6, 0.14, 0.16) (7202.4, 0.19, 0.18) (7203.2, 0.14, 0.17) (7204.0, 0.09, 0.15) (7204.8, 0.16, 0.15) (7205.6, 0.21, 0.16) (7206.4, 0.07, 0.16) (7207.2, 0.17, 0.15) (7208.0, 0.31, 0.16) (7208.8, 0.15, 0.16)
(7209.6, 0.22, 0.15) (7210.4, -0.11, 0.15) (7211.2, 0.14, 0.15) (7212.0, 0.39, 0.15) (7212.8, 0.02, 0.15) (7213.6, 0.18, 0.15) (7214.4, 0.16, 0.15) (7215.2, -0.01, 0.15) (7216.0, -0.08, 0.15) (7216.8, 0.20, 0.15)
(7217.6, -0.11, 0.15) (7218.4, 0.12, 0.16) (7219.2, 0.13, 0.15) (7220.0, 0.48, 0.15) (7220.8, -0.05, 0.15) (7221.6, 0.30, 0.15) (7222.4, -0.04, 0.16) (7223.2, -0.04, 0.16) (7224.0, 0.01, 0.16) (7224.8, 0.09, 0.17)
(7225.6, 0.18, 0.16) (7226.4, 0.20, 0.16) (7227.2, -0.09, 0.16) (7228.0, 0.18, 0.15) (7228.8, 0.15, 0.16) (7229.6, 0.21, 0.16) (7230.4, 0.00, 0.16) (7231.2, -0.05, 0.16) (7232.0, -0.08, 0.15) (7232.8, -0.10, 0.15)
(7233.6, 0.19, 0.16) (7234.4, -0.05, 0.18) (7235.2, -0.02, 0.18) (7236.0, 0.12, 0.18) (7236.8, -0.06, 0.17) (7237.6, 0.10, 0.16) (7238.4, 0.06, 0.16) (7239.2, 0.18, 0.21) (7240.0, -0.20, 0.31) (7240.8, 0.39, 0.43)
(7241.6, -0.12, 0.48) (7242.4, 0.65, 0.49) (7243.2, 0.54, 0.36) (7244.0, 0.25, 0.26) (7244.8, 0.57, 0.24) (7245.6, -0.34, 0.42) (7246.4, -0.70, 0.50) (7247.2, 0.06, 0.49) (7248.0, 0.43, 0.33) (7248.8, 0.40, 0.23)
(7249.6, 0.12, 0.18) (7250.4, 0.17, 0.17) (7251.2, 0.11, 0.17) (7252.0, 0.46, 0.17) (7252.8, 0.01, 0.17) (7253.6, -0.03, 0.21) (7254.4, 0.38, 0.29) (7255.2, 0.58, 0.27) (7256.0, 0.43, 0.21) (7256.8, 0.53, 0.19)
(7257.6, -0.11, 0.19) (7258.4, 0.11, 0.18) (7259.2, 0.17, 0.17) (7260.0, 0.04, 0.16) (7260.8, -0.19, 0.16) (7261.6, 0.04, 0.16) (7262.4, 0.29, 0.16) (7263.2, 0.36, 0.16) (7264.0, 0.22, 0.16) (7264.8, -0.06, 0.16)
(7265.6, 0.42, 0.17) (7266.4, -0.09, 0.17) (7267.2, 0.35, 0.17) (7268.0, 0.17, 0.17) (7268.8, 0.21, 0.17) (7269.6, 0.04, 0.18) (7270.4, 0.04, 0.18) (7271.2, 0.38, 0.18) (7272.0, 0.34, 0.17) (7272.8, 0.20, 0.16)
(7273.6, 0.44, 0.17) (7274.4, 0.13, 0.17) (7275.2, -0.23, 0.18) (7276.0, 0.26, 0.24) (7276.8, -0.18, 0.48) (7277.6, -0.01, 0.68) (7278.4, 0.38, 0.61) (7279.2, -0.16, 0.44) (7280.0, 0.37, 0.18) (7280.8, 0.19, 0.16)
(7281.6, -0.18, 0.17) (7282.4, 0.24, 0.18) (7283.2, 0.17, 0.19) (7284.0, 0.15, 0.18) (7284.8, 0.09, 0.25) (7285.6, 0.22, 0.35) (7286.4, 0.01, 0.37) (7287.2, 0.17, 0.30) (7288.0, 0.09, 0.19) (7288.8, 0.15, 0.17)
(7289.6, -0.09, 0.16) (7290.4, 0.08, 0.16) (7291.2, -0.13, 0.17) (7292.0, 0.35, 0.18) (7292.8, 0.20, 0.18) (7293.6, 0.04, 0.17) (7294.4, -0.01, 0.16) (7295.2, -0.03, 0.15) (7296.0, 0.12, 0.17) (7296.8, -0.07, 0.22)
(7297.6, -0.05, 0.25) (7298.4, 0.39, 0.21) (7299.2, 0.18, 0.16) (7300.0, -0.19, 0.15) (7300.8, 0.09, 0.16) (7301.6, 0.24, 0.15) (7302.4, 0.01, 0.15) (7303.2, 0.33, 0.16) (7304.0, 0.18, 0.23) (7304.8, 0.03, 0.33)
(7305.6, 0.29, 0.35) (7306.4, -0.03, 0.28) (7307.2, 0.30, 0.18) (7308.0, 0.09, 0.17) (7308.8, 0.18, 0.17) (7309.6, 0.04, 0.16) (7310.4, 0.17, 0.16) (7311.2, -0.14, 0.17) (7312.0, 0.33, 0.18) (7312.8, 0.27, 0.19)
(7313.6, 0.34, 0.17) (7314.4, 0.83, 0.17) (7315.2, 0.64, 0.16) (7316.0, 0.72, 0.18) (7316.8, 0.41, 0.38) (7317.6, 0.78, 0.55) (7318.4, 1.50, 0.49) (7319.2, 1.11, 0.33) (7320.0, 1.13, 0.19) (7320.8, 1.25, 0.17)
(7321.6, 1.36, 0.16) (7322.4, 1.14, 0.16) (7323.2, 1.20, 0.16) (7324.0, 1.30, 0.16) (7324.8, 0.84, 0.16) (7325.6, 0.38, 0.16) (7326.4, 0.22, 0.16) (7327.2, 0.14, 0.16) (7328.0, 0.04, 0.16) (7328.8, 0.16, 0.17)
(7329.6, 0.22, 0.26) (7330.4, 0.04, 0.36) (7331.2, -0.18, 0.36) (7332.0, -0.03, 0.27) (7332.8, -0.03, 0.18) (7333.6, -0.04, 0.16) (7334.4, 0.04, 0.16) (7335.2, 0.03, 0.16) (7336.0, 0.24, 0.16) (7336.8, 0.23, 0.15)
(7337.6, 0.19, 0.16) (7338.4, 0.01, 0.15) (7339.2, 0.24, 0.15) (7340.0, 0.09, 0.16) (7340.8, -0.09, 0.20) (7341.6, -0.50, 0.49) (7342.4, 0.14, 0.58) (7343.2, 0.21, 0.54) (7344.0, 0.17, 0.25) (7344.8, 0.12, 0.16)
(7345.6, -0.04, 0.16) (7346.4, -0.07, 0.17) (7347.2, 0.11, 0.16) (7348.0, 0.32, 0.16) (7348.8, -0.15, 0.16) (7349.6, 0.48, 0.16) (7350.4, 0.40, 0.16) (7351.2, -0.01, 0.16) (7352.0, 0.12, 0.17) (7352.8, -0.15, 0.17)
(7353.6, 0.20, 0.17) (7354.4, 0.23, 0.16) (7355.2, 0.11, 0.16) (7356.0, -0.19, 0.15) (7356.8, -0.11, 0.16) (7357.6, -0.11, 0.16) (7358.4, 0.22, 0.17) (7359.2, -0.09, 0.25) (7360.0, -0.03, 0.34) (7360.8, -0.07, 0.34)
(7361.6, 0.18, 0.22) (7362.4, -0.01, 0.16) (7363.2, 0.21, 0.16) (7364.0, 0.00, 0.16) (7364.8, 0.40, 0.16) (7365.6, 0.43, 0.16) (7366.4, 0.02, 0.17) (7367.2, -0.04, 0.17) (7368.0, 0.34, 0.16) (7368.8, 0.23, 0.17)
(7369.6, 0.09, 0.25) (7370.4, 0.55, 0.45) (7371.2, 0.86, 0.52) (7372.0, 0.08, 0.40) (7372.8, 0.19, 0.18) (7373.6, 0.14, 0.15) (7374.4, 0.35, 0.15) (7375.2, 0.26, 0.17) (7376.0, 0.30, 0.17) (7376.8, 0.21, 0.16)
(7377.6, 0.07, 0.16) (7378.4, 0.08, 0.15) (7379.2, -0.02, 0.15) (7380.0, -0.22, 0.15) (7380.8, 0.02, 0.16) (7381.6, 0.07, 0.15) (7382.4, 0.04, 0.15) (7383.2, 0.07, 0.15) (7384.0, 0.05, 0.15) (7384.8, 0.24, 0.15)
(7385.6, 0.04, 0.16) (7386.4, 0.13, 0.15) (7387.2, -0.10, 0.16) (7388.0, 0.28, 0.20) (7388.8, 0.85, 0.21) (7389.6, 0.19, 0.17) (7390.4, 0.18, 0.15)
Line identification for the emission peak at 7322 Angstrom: [O II]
